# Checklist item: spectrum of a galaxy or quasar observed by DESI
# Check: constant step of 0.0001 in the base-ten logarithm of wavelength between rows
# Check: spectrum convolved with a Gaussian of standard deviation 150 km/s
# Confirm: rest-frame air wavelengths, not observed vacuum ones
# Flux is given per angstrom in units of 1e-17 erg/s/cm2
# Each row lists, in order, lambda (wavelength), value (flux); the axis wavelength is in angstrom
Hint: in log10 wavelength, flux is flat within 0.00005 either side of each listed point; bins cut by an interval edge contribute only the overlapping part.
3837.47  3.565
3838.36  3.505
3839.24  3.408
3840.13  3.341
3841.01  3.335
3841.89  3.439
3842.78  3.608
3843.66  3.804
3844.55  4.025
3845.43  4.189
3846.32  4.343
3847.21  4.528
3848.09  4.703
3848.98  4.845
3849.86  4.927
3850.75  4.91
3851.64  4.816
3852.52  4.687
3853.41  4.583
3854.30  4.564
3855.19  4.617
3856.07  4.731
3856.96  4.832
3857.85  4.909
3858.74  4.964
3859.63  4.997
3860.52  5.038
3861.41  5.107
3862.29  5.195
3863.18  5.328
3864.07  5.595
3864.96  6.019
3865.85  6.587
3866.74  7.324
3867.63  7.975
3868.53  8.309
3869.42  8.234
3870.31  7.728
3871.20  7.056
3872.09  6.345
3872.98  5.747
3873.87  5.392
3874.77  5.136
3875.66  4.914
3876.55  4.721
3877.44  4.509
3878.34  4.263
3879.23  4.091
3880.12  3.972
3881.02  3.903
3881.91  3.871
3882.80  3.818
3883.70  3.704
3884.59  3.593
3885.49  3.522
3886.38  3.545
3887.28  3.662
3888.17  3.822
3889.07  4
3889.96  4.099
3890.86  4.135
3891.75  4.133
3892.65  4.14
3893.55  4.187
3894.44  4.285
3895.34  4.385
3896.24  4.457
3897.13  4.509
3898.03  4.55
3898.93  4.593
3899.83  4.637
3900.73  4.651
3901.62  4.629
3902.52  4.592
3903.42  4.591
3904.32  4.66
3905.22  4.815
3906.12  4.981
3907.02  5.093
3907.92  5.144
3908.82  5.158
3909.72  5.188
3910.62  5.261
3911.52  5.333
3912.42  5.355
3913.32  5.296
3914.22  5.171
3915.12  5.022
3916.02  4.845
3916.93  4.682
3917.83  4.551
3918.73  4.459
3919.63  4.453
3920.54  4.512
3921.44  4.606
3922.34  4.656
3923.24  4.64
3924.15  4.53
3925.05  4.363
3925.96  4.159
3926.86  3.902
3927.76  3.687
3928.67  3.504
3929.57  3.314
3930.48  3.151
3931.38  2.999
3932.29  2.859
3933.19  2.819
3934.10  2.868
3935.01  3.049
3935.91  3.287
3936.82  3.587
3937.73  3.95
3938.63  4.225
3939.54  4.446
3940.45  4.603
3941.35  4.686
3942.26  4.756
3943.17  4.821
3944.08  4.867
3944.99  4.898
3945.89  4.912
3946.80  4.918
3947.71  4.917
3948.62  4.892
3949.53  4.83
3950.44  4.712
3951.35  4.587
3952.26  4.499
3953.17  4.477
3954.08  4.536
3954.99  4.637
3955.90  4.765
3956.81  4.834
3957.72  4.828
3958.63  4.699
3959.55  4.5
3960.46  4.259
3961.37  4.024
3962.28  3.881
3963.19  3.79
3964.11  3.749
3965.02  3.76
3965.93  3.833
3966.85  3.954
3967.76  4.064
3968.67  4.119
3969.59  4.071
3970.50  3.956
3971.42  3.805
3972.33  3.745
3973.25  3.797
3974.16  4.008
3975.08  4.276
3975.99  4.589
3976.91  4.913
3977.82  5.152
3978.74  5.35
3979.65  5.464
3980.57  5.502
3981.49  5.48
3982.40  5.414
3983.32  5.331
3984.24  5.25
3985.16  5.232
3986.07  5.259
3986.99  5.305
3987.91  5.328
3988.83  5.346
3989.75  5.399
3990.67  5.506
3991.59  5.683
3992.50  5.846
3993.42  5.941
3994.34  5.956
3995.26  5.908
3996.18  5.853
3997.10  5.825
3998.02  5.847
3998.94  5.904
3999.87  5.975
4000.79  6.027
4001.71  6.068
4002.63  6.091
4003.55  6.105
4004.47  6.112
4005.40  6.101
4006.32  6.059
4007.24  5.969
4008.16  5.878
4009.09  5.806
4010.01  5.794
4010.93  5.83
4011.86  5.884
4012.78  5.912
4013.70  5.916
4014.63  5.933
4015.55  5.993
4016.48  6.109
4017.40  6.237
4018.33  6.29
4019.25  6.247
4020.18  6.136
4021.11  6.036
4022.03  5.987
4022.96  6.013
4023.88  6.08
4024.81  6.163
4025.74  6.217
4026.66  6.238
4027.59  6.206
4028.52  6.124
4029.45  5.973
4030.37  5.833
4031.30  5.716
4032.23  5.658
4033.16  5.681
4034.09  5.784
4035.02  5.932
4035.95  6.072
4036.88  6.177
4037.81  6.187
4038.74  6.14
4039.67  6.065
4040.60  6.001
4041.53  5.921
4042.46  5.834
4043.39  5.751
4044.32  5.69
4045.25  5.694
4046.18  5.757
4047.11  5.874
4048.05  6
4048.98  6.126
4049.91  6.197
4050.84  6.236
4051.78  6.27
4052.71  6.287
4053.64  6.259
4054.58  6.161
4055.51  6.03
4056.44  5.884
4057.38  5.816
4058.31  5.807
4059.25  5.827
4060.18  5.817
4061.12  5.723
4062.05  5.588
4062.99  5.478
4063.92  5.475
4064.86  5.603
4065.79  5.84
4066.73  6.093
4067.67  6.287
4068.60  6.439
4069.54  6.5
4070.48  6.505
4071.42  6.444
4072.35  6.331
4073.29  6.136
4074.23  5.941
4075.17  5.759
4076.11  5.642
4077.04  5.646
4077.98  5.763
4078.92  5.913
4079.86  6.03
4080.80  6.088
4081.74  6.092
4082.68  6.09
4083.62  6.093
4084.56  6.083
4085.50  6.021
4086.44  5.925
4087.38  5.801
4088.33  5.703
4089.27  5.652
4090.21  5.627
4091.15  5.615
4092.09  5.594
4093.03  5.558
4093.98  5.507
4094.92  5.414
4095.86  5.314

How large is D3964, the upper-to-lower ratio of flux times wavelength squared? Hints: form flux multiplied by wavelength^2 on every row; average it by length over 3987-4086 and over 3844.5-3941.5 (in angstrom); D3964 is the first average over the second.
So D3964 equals 1.37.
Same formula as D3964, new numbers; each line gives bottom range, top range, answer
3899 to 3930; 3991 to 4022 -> 1.34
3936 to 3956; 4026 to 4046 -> 1.35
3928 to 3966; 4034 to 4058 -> 1.51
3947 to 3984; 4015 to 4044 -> 1.38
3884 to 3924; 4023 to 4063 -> 1.40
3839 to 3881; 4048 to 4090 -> 1.30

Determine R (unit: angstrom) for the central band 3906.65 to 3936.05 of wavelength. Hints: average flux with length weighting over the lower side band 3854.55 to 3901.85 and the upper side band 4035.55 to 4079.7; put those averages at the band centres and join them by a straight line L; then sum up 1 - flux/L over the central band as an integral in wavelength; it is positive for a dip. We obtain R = 4.99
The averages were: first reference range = 4.95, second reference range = 5.98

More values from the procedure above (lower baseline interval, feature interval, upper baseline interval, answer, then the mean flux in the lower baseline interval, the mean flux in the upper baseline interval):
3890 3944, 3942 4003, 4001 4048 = 3.6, 4.37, 5.99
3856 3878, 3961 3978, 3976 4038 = 5.2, 5.88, 5.82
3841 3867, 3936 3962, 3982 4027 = 4.3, 4.83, 5.86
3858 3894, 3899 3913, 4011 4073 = 0.8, 5.06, 6.01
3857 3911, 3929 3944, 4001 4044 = 4.5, 4.96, 6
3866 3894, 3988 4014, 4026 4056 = -0.6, 4.98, 6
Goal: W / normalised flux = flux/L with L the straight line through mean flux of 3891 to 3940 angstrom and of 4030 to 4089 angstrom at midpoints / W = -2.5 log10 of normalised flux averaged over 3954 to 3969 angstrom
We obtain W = 0.15 mag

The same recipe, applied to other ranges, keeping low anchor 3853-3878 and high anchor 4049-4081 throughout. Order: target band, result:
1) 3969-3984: 0.25 mag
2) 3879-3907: 0.34 mag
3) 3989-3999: 0.02 mag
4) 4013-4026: -0.03 mag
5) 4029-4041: 0.00 mag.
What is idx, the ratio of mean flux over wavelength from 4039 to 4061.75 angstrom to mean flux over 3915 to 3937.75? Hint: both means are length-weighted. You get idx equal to 1.52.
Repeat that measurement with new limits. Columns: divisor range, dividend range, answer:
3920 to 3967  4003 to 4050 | 1.42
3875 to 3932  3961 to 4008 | 1.17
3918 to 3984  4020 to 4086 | 1.39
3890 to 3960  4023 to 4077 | 1.34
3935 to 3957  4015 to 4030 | 1.35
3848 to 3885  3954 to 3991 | 0.88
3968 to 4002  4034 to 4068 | 1.14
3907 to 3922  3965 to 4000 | 1.02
